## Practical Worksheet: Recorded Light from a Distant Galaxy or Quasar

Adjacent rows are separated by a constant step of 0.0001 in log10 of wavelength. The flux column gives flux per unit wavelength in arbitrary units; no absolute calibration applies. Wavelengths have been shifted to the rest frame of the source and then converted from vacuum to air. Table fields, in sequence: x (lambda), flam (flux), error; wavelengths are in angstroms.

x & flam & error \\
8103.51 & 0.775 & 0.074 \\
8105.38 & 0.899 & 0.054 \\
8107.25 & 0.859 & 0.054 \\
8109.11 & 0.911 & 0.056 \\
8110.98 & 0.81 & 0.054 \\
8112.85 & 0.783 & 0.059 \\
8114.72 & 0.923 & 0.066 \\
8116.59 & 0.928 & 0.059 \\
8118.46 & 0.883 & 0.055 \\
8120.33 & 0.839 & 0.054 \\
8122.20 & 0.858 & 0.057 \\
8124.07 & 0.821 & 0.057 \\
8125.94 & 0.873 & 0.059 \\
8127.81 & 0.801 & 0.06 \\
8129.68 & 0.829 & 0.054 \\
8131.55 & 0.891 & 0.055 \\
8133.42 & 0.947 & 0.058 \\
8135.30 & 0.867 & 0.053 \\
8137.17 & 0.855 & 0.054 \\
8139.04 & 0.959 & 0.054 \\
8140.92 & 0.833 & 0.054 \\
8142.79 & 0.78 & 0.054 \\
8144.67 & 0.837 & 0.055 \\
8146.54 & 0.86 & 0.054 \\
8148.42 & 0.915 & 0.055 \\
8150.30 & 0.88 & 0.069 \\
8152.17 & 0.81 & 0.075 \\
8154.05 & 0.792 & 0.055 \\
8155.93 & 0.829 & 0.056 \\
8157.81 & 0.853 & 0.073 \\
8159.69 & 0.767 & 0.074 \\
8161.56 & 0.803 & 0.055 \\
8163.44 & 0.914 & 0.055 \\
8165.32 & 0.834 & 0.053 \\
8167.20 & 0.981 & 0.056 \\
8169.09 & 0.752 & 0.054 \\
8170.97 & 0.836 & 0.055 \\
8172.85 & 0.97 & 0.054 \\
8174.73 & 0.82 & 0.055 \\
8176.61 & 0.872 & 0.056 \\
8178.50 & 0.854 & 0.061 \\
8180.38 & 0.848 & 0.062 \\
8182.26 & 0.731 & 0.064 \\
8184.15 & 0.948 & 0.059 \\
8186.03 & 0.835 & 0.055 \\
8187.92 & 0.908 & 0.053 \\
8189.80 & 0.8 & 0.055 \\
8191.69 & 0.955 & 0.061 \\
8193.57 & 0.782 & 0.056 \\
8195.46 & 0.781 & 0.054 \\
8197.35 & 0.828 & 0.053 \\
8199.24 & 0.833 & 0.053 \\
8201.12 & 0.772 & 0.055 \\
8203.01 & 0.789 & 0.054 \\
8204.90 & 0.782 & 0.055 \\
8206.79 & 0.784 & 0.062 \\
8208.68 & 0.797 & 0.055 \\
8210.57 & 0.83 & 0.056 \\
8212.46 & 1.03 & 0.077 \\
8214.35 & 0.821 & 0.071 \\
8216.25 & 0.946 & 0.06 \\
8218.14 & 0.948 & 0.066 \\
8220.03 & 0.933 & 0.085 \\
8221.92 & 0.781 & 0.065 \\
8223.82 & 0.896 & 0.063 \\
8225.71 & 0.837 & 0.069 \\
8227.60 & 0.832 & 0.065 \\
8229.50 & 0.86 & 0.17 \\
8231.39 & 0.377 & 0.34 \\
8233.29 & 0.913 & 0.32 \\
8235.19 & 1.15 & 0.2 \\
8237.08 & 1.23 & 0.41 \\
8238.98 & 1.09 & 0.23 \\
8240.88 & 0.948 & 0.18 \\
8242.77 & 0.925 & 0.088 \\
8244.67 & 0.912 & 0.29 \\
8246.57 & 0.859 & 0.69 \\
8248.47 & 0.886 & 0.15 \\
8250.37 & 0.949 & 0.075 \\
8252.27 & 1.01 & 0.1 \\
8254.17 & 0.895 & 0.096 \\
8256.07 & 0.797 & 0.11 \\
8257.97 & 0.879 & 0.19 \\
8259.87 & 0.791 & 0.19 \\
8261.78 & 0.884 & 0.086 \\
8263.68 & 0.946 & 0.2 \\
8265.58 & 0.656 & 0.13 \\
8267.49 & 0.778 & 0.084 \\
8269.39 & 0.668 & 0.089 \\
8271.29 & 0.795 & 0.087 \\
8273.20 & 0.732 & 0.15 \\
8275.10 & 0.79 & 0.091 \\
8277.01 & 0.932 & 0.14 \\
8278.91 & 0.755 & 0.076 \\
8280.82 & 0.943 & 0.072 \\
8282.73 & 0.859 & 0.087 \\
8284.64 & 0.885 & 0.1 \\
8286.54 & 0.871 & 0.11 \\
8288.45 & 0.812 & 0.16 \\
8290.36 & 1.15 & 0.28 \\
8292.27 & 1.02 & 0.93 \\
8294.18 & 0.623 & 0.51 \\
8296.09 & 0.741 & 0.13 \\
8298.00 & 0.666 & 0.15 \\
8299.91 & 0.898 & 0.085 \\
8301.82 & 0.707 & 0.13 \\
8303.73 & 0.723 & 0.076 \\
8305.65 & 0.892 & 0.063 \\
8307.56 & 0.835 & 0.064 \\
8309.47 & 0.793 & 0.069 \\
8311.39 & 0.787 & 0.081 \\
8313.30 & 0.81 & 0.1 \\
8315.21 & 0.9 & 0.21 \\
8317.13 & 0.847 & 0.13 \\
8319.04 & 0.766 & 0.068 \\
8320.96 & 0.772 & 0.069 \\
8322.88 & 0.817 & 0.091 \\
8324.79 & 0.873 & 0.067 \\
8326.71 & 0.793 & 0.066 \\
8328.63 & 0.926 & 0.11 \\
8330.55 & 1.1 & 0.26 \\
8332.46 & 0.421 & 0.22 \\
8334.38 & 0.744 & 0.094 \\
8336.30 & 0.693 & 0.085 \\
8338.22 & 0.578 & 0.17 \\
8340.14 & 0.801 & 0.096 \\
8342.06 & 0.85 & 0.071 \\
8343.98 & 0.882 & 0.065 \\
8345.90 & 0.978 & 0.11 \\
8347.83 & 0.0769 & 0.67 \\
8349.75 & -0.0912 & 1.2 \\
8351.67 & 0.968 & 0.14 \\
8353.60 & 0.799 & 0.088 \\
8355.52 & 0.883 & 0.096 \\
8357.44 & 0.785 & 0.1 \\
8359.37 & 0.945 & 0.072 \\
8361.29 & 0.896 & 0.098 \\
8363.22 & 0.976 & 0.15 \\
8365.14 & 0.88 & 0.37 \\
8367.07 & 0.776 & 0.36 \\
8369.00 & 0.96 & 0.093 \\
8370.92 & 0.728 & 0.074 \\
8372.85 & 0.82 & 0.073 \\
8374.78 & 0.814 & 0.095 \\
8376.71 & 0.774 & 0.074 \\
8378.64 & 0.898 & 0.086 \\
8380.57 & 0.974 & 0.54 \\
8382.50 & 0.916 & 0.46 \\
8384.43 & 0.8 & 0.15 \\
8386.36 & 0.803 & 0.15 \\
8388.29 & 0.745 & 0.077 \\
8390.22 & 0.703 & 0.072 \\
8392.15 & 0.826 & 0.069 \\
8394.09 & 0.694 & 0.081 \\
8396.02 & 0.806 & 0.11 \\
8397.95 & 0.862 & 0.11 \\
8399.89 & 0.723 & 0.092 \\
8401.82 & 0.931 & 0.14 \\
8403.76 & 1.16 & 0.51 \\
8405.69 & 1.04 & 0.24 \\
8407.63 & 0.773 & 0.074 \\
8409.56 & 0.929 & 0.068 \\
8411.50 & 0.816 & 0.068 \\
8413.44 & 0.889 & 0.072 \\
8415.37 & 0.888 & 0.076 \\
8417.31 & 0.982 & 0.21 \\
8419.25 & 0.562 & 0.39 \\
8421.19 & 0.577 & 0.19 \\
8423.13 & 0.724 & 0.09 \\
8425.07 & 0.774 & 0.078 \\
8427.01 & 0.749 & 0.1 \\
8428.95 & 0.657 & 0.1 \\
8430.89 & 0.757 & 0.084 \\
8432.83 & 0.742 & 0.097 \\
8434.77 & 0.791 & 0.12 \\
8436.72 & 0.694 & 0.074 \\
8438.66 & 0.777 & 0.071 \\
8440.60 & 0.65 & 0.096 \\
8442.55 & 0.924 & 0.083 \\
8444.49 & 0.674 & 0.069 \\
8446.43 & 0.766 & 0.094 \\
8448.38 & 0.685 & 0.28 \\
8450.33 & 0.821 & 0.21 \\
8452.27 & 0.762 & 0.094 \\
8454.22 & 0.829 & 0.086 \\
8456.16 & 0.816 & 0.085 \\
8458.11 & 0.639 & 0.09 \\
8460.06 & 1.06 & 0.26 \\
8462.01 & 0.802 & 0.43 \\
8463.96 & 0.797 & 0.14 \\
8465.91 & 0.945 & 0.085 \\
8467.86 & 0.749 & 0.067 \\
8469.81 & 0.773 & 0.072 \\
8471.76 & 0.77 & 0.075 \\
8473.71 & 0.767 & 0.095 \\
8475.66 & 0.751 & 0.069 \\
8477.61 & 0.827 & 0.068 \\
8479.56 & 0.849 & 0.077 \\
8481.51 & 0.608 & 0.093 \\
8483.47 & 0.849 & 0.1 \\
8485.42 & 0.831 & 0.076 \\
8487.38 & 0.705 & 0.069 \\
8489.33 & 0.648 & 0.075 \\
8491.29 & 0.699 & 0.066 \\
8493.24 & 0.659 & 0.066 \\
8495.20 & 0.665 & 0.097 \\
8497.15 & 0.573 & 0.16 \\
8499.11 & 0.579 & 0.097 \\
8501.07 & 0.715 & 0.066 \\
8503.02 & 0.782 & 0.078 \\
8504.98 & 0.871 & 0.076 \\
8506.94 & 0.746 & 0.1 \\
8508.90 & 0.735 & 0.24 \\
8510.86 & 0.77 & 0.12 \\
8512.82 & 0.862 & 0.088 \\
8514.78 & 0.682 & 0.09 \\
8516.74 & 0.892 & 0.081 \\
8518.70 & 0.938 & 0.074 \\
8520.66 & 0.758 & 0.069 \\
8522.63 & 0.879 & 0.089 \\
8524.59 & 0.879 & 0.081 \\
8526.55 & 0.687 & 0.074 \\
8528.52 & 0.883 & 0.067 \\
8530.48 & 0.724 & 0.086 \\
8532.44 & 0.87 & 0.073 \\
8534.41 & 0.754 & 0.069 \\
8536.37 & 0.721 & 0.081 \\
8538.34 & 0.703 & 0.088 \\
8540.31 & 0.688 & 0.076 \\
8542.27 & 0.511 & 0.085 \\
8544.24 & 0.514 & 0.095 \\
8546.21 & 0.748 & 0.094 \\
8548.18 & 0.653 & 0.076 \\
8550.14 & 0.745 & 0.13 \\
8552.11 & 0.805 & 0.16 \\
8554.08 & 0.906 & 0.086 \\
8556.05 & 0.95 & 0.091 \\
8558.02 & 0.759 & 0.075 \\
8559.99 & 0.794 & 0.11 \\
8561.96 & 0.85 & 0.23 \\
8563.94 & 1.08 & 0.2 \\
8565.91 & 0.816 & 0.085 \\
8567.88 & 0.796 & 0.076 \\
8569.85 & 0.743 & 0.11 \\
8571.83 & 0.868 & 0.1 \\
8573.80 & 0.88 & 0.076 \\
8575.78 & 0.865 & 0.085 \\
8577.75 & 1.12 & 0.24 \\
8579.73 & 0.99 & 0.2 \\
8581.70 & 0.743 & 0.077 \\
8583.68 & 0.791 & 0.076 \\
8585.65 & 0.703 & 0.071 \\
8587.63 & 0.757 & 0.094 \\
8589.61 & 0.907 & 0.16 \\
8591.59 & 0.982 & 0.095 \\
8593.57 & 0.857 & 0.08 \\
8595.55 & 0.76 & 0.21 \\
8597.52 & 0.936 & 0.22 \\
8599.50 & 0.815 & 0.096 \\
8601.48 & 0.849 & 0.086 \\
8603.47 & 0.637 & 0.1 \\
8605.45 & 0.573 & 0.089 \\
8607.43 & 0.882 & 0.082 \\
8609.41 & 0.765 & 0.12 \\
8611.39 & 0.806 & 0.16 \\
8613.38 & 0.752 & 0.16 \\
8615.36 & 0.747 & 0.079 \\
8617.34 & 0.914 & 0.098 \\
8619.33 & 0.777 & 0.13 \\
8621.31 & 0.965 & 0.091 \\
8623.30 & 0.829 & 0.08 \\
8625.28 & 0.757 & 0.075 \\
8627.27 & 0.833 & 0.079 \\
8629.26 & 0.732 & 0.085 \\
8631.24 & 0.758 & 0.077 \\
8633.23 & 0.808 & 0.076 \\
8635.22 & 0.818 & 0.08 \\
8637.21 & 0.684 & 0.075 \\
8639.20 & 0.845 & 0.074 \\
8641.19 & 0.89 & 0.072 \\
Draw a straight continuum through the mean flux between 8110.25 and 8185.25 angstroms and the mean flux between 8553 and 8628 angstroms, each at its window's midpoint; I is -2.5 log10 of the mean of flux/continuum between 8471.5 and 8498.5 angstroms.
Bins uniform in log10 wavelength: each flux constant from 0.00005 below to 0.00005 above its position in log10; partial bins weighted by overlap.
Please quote 0.159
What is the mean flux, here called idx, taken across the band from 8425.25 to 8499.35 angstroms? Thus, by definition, 0.756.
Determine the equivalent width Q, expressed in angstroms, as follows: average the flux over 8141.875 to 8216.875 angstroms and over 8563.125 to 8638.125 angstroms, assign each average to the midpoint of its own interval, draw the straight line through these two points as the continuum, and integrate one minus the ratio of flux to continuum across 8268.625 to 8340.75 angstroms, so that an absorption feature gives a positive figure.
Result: 2.5 angstroms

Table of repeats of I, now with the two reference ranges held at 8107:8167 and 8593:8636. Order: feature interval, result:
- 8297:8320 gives 0.04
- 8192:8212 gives 0.05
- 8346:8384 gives 0.06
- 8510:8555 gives 0.06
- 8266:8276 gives 0.13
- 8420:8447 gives 0.13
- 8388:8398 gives 0.08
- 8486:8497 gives 0.20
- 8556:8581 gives -0.10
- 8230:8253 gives -0.11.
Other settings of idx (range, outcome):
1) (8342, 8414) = 0.815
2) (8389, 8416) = 0.859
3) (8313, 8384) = 0.793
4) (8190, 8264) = 0.877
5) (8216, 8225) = 0.896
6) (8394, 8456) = 0.796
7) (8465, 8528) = 0.765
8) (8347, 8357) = 0.547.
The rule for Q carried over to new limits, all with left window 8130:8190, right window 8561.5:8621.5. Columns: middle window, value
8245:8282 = 0.45 angstroms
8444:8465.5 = 1.23 angstroms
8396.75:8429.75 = 0.67 angstroms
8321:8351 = 5.18 angstroms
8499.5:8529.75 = 1.37 angstroms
